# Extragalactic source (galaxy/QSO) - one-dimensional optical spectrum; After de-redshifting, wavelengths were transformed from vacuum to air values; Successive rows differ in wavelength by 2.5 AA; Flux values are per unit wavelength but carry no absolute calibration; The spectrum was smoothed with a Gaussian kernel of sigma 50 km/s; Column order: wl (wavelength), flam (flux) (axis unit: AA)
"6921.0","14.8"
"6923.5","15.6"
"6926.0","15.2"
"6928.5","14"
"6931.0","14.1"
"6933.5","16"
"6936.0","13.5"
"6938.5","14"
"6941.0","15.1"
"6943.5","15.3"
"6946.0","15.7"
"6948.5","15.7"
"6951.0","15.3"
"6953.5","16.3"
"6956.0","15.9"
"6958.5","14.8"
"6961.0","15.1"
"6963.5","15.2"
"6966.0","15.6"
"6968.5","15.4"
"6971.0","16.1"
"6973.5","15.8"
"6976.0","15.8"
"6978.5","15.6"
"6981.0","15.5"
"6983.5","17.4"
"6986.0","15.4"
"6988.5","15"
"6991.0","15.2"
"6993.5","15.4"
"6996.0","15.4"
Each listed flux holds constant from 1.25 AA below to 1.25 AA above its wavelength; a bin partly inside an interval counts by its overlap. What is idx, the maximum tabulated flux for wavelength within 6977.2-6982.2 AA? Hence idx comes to 15.6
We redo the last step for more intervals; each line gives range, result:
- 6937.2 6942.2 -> 15.1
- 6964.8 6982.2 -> 16.1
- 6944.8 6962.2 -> 16.3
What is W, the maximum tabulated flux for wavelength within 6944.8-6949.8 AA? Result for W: 15.7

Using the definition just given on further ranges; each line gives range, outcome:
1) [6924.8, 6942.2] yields 16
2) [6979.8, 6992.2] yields 17.4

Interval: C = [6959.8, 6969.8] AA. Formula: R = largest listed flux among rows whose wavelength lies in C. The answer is 15.6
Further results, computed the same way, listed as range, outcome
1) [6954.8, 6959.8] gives 15.9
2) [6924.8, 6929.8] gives 15.2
